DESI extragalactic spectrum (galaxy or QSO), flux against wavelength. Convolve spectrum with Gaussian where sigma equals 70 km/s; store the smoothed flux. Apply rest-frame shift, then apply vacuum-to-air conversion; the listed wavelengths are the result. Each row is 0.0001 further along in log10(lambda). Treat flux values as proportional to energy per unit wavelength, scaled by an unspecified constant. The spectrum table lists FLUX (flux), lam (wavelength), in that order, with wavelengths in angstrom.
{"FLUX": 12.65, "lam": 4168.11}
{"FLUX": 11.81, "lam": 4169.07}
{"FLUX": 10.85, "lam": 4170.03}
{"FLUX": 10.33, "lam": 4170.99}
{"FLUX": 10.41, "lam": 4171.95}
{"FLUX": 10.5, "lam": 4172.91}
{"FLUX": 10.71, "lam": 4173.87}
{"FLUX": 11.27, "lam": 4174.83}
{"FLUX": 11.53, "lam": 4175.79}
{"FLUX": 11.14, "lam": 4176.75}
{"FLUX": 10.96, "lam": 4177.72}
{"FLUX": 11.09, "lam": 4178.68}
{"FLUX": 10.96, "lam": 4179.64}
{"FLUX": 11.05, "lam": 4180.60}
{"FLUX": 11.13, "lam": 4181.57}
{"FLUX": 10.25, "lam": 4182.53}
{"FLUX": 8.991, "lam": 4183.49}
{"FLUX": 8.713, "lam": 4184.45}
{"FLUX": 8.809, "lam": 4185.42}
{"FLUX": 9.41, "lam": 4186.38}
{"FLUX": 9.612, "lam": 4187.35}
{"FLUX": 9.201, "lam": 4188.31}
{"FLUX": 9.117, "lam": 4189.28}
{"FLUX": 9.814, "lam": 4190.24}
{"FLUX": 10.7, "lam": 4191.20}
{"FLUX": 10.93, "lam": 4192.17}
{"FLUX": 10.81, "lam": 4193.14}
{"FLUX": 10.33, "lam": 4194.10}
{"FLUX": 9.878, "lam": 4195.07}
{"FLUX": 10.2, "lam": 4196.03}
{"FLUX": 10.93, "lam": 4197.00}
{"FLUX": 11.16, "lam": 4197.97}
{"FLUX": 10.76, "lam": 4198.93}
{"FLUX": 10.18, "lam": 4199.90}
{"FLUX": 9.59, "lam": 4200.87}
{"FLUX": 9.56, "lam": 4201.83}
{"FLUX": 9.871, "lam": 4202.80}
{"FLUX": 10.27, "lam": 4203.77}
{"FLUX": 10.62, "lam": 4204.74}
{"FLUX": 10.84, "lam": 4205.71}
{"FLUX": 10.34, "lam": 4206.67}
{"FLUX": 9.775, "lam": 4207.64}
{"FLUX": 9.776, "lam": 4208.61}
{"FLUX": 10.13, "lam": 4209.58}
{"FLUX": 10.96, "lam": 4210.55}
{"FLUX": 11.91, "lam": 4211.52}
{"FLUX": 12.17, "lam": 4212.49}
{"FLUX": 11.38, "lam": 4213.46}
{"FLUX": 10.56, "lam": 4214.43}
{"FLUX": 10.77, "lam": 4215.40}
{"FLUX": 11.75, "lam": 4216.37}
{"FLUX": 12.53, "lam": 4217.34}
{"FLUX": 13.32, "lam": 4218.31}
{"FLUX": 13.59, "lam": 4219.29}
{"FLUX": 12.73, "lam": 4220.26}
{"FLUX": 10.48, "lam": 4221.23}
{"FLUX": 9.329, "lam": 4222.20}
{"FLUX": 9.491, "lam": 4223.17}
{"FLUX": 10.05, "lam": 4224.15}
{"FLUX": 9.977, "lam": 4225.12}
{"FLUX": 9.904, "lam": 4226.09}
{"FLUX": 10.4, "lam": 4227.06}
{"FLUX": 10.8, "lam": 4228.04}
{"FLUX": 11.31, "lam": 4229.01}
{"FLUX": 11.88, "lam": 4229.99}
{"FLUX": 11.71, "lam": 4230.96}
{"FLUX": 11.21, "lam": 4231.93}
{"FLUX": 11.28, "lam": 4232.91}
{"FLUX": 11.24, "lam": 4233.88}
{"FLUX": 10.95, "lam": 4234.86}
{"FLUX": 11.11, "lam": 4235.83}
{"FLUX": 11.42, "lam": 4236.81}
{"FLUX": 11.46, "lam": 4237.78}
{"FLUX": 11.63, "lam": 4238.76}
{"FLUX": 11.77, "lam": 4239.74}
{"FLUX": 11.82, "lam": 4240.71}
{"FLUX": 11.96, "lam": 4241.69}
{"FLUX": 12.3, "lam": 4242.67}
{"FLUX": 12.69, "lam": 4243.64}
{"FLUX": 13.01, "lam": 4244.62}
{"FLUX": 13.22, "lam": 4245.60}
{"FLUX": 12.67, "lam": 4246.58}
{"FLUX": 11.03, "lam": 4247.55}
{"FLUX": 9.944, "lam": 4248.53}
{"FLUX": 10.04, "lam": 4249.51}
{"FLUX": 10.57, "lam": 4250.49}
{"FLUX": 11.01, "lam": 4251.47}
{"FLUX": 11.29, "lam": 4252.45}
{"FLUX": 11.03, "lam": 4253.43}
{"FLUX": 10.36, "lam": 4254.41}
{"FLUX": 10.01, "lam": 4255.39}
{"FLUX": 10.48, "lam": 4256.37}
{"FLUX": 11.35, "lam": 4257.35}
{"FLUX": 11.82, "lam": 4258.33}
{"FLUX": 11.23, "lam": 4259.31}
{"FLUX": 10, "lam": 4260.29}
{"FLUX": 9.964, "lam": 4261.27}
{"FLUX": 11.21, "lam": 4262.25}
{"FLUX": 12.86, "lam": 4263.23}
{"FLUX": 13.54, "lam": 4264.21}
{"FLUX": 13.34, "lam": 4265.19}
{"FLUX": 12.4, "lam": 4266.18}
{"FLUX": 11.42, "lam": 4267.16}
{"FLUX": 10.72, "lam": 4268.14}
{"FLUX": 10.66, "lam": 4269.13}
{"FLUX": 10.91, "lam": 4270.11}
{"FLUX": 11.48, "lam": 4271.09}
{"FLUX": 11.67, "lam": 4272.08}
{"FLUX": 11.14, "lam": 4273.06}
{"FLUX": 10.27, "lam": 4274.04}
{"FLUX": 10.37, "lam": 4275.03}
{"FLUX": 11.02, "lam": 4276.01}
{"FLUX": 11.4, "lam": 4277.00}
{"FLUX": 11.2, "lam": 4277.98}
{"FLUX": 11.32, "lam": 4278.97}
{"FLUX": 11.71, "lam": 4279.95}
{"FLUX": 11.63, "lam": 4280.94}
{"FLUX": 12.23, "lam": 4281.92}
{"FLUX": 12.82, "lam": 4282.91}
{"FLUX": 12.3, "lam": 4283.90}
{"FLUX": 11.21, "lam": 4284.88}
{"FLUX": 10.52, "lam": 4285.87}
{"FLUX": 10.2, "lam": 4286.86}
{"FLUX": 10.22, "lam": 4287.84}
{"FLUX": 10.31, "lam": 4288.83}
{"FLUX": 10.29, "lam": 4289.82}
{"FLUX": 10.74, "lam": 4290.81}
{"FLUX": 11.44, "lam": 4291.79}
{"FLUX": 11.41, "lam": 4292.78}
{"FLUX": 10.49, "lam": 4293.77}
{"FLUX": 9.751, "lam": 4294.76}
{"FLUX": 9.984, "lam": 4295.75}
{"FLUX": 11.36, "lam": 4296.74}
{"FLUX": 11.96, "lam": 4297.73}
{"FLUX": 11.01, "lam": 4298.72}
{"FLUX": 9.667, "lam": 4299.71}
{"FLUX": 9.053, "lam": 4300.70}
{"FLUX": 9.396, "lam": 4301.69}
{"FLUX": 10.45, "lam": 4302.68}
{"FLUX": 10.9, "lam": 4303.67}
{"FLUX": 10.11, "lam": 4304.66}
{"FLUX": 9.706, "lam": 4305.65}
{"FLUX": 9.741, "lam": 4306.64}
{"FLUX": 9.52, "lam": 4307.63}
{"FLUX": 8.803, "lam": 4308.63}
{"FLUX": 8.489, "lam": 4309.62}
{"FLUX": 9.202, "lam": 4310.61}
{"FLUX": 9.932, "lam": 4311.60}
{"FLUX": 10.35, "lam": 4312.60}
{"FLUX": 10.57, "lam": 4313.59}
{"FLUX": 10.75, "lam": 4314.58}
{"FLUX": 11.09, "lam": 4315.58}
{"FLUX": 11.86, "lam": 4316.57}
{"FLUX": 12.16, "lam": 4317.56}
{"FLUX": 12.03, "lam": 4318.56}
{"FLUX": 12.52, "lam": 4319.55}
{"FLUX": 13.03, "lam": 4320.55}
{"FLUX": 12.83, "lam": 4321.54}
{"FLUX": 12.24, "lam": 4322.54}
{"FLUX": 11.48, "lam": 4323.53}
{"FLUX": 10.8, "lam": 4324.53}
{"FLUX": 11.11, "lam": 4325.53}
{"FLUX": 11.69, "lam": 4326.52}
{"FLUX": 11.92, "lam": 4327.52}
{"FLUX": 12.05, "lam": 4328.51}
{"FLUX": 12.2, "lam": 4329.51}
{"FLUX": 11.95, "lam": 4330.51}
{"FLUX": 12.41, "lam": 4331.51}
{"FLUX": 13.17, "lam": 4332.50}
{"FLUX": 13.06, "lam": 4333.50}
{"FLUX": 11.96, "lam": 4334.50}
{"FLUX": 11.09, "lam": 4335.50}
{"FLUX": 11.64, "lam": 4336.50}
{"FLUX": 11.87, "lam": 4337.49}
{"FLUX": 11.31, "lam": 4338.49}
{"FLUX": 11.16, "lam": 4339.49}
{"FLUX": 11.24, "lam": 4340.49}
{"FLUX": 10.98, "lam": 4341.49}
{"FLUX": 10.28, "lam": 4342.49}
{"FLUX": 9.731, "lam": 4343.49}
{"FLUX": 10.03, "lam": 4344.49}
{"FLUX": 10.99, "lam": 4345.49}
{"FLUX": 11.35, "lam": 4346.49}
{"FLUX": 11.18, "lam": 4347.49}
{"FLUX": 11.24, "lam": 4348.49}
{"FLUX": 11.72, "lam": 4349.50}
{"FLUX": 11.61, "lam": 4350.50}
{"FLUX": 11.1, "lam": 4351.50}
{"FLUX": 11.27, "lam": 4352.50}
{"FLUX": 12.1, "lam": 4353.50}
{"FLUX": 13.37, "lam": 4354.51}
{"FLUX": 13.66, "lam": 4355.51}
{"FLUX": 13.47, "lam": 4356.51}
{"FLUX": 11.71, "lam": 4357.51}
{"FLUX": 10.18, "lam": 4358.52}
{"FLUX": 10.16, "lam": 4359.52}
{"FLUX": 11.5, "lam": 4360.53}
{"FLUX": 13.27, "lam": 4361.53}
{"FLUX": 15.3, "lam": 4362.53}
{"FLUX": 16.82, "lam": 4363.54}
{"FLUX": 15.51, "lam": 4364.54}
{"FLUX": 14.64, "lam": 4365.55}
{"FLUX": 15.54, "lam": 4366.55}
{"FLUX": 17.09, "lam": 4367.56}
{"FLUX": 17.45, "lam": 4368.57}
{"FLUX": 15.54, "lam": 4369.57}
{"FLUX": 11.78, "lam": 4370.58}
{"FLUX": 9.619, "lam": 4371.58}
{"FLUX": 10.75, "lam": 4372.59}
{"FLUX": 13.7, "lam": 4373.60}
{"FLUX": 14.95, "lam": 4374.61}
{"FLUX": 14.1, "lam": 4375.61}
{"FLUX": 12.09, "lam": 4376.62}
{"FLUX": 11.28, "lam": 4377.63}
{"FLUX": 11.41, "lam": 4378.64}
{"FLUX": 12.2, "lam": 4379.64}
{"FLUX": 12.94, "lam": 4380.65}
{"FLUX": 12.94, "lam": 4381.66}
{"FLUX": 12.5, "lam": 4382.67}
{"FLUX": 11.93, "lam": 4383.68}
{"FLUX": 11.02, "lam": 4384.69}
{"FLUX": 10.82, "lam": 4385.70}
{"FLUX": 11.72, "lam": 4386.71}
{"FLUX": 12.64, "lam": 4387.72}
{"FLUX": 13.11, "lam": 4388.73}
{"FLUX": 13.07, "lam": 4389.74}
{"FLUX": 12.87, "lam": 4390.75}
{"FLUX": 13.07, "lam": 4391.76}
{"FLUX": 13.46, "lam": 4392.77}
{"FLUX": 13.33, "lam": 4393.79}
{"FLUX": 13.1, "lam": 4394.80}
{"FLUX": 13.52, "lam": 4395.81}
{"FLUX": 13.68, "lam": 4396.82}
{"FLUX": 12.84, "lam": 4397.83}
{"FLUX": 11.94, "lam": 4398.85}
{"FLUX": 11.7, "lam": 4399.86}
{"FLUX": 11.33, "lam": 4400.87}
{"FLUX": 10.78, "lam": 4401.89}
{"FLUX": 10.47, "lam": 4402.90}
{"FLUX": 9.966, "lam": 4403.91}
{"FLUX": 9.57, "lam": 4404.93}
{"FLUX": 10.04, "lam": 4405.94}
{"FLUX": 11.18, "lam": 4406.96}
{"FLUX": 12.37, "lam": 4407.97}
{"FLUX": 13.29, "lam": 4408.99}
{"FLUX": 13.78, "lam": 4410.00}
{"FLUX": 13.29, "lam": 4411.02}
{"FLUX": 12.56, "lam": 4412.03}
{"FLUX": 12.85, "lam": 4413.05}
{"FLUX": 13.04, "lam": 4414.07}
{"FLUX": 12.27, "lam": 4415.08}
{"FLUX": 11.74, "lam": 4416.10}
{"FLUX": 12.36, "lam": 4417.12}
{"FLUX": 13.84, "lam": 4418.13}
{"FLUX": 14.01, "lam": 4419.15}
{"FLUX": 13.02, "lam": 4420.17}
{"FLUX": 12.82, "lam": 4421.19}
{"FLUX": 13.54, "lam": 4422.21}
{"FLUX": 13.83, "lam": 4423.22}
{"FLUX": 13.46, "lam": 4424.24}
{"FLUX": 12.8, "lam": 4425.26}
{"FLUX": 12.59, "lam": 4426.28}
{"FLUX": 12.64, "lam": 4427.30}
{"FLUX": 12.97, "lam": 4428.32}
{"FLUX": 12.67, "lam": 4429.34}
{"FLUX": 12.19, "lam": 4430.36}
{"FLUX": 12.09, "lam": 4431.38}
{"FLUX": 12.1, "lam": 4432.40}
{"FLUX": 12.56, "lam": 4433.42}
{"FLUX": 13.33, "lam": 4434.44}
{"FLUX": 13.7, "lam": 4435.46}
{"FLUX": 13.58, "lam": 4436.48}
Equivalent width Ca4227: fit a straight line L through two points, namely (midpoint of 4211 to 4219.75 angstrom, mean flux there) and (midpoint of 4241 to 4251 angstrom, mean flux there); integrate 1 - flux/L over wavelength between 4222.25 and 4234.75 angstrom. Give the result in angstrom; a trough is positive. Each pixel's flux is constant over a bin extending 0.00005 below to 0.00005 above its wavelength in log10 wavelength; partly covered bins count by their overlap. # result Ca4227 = 1.2 angstrom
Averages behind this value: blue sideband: 12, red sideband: 11.7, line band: 10.7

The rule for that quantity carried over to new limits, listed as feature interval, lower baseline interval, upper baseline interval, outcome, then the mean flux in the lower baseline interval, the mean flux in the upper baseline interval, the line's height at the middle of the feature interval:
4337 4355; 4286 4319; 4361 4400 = 1.1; 10.4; 13.2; 12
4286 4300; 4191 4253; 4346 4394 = 1.5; 11.1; 12.8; 11.9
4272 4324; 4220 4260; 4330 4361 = 2.4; 11.2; 11.6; 11.4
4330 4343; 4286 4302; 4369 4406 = -0.5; 10.5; 12.2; 11.3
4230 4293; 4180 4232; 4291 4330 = -3.7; 10.6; 10.8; 10.7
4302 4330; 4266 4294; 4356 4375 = 2.8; 11.1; 13.6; 12.2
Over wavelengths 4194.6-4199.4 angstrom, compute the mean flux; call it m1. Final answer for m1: 10.6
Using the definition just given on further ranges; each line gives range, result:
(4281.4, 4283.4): 12.5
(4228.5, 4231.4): 11.6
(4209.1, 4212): 11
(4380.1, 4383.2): 12.8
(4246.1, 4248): 11.9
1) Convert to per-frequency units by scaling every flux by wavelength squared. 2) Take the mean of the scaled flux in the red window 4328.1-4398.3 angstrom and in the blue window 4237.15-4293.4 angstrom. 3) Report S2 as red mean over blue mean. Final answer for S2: 1.15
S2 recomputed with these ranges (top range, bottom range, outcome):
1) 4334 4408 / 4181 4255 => 1.22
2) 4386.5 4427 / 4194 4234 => 1.26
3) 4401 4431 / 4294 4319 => 1.26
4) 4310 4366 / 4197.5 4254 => 1.12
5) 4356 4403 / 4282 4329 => 1.23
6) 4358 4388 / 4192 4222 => 1.29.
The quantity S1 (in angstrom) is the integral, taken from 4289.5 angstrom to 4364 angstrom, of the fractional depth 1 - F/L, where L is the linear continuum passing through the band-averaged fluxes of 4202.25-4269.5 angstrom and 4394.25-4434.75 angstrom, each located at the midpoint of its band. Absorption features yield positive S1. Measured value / 3.4 angstrom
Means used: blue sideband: 11.2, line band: 11.3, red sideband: 12.5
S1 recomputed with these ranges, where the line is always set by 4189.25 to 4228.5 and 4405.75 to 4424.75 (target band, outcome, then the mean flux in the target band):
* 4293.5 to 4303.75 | 1.14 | 10.3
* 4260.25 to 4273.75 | -0.30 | 11.6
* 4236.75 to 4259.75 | -0.66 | 11.4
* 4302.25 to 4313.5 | 1.88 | 9.77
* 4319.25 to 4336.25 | -0.20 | 12.1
